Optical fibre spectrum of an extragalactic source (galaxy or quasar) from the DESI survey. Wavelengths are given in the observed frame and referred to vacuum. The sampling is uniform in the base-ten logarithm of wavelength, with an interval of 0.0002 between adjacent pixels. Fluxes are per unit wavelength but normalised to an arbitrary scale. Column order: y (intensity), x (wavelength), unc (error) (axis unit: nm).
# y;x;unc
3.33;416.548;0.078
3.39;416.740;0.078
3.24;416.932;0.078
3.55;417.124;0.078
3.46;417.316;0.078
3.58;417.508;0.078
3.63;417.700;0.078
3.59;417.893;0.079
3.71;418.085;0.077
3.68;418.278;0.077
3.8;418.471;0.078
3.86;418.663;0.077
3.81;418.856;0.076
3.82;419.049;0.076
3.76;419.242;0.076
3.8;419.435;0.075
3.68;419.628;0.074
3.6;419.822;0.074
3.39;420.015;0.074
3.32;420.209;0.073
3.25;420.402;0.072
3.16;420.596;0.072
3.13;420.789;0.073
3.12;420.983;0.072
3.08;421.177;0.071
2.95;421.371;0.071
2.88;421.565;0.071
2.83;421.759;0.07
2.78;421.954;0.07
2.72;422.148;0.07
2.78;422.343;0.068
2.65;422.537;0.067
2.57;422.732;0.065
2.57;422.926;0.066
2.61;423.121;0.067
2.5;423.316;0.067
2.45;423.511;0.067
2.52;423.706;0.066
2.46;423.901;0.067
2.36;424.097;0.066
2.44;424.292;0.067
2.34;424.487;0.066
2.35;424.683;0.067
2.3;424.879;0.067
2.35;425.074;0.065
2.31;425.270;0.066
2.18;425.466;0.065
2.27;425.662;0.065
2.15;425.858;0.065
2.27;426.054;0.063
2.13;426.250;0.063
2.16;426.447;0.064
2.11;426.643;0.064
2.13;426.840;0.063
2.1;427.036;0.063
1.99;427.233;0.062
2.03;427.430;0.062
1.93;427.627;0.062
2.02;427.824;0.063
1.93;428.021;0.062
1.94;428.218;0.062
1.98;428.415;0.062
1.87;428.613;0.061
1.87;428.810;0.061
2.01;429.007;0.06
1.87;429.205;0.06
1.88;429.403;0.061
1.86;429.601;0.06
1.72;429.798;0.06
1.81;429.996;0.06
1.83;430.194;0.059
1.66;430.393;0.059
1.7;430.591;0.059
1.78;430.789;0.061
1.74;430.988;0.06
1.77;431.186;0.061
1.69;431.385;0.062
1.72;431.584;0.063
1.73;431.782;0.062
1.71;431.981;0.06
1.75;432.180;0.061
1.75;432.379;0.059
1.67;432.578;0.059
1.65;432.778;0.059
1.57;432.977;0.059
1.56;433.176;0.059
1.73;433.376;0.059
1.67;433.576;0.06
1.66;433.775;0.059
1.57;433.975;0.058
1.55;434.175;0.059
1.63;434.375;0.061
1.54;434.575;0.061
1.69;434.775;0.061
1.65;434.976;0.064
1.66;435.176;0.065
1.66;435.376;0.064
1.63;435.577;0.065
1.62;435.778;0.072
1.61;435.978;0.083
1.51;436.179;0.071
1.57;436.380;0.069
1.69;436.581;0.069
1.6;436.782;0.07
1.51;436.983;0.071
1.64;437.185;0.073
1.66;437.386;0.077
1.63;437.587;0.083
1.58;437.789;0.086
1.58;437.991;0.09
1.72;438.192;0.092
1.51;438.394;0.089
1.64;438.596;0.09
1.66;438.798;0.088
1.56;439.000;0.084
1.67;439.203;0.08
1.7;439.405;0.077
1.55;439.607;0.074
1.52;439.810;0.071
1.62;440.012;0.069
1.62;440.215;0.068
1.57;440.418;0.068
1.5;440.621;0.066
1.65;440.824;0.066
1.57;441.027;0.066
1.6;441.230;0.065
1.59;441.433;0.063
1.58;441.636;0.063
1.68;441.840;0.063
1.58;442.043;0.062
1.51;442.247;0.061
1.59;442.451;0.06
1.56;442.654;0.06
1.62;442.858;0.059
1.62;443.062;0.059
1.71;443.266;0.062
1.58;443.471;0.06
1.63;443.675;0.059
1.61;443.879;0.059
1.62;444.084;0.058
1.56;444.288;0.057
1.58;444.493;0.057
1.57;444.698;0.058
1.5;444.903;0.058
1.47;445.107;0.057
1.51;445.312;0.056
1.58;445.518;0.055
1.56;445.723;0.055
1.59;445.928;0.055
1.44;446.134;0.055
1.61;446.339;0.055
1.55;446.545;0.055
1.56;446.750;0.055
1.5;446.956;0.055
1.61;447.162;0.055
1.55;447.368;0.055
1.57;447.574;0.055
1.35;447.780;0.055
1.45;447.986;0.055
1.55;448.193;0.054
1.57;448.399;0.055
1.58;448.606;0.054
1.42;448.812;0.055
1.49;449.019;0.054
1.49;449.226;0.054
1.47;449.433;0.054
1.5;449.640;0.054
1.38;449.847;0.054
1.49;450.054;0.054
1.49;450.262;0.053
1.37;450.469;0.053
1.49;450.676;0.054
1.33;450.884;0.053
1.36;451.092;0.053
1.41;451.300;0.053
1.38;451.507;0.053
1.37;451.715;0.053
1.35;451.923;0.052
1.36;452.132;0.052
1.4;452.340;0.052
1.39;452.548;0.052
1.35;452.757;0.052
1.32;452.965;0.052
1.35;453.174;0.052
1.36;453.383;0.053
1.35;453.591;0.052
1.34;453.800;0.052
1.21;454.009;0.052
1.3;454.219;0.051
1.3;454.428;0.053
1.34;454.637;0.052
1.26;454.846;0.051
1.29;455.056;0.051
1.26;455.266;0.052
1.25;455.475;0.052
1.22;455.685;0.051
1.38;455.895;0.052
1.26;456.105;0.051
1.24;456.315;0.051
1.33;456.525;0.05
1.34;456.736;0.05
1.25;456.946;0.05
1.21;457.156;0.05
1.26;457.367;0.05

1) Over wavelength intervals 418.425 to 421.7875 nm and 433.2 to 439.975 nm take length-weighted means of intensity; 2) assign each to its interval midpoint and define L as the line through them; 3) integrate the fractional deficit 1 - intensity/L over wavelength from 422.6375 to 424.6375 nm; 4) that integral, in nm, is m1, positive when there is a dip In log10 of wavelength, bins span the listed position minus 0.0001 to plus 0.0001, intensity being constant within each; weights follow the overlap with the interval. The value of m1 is 0.36 nm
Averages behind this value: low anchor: 3.41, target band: 2.48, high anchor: 1.62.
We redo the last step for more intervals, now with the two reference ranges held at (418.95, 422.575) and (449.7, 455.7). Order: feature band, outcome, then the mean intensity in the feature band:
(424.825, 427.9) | 0.78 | 2.15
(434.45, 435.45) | 0.31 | 1.64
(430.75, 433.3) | 0.85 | 1.7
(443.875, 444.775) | 0.12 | 1.59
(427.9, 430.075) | 0.67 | 1.89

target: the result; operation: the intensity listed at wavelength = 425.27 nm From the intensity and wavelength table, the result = 2.31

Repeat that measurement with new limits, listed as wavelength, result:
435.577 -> 1.63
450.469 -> 1.37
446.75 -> 1.56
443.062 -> 1.62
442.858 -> 1.62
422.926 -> 2.57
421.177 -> 3.08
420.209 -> 3.32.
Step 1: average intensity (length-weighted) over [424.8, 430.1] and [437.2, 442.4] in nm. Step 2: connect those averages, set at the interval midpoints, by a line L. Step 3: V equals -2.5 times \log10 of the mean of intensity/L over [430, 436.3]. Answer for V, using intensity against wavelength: 0.11 mag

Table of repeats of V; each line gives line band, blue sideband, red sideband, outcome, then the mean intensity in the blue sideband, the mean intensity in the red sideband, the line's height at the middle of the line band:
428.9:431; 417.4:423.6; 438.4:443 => 0.33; 3.22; 1.6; 2.46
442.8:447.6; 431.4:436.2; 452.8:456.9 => -0.08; 1.65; 1.3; 1.46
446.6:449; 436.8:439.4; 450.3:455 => -0.06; 1.62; 1.35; 1.44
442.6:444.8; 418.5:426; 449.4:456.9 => 0.13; 2.87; 1.35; 1.81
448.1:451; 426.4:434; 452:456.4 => -0.05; 1.82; 1.31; 1.41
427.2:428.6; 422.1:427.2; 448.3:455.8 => 0.15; 2.37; 1.38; 2.25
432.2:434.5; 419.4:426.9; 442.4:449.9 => 0.31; 2.67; 1.54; 2.17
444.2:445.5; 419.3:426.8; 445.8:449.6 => 0.08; 2.7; 1.52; 1.66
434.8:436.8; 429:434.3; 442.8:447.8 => 0.03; 1.72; 1.56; 1.67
